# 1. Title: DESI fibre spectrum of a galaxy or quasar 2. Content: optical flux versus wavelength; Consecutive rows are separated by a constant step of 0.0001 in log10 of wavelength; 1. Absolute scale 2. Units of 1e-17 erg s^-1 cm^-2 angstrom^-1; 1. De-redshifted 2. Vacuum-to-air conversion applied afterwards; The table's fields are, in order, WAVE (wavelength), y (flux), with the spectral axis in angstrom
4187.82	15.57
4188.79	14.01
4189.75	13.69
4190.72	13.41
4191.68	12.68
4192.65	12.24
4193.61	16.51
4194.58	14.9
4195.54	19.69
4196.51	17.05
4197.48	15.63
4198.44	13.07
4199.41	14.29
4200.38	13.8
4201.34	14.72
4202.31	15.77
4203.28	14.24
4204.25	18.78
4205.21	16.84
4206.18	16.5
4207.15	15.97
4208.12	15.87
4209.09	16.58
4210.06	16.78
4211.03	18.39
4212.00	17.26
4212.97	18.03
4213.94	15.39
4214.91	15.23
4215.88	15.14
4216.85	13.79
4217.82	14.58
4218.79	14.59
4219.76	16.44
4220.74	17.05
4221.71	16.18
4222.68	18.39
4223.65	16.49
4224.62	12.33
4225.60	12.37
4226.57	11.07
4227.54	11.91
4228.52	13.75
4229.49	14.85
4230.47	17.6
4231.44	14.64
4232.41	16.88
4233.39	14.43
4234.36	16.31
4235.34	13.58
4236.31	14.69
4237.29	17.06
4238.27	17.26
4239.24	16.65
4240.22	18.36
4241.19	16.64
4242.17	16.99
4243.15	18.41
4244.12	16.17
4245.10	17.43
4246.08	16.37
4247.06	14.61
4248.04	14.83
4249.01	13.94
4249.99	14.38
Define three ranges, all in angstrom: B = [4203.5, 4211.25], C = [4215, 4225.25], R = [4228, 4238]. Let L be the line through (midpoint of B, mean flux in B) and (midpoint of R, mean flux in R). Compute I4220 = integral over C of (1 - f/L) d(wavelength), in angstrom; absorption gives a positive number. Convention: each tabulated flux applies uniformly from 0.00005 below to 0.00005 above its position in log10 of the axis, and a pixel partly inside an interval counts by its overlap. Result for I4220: 0.42 angstrom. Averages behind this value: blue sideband 16.8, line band 15.4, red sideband 15.4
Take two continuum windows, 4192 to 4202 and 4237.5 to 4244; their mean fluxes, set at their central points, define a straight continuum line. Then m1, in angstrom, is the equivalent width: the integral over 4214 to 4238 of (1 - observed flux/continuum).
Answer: 2.3 angstrom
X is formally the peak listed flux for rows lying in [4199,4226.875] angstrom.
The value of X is 18.78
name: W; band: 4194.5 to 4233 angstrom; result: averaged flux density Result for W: 15.6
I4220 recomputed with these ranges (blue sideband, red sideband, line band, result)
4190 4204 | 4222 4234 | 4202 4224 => -2.3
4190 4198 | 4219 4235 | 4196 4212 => -0.8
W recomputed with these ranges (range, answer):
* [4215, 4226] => 15.2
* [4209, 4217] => 16.4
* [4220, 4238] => 15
